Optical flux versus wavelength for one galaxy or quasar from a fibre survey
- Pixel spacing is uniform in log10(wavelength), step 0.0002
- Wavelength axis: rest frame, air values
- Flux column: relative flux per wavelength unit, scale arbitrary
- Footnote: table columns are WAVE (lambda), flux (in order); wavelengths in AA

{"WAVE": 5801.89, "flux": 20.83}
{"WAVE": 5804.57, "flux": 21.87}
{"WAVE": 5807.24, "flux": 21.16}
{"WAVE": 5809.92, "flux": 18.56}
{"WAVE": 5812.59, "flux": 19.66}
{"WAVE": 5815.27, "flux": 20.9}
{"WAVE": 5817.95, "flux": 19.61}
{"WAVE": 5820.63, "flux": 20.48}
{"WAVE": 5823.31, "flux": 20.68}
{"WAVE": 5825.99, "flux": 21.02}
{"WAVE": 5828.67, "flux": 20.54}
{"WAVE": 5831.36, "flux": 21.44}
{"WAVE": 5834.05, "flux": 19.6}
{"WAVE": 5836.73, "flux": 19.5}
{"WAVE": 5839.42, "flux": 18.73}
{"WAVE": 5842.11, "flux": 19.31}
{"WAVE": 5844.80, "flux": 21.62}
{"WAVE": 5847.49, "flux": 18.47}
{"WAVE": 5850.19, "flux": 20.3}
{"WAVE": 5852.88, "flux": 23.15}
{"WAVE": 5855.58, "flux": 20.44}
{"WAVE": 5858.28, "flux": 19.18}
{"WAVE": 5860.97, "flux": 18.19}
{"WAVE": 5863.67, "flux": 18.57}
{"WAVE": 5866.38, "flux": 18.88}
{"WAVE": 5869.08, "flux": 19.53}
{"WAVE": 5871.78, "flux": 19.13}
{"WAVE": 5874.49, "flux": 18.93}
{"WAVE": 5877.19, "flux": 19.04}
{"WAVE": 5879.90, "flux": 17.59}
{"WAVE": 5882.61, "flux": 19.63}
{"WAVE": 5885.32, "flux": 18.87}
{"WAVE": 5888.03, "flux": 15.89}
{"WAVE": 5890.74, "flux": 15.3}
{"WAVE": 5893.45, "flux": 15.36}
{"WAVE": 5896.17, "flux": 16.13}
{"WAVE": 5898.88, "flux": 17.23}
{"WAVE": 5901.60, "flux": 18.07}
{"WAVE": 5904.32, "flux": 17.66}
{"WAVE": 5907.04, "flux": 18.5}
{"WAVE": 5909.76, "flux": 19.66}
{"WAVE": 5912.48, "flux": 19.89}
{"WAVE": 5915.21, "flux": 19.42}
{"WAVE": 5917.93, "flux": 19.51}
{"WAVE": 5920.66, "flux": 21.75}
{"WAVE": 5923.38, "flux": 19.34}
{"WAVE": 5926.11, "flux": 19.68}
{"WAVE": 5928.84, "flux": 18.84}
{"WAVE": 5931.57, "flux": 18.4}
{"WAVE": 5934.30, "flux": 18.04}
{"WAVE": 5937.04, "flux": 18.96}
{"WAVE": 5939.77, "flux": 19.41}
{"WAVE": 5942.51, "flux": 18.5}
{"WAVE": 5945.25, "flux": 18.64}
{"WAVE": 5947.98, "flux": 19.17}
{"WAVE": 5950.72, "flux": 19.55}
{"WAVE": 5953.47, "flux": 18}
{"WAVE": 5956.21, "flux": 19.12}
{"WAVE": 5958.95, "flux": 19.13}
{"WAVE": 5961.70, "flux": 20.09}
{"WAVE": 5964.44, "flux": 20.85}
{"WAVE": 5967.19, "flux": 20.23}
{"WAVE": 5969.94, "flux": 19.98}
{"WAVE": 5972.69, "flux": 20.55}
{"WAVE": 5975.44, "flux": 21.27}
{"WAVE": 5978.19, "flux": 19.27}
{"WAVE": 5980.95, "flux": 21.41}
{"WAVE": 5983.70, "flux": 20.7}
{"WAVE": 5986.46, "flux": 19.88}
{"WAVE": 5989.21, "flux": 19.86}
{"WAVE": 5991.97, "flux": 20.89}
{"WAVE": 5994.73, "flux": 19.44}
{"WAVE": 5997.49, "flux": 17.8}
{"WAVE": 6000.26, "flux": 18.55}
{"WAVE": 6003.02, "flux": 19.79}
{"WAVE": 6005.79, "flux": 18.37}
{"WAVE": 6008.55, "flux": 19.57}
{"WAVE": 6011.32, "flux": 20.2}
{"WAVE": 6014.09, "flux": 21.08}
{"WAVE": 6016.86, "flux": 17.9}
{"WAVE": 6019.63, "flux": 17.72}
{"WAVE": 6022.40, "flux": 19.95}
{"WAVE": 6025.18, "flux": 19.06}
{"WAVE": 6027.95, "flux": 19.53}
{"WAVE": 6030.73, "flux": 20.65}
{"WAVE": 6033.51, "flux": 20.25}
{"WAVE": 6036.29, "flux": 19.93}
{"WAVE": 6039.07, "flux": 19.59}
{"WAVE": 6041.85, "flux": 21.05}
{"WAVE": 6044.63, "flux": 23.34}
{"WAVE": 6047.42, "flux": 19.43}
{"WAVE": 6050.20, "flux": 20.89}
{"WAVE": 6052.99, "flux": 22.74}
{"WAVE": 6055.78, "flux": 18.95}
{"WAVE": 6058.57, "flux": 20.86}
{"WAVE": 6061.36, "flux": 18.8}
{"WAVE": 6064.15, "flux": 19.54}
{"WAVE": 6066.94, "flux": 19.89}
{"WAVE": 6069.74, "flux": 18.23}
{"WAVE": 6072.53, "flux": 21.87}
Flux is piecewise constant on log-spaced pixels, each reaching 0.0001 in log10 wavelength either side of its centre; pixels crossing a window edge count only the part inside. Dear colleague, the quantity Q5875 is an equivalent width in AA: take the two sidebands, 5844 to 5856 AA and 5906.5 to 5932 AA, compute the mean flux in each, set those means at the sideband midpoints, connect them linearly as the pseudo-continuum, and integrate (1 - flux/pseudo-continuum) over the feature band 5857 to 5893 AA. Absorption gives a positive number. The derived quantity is 3.7 AA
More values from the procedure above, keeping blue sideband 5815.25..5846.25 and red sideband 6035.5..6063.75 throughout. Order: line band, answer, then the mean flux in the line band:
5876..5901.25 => 3.8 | 17.2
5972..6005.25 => 0.9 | 19.9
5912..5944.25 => 1.7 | 19.3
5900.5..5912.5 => 1.0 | 18.6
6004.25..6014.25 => 0.4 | 19.6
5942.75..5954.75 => 0.9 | 18.8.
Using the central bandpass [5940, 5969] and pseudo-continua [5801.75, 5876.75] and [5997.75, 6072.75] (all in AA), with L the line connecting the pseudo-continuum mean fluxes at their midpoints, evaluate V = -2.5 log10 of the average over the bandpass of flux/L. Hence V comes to 0.031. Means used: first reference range 20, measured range 19.3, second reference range 19.9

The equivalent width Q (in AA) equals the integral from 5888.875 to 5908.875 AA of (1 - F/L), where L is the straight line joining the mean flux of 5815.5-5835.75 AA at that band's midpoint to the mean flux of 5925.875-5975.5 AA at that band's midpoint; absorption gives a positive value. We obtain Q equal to 2.9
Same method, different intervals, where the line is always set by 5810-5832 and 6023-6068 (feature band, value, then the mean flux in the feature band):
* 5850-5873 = 0.8 AA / 19.7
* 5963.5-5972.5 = 0.0 AA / 20.3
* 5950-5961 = 0.7 AA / 19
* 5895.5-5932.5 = 2.6 AA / 18.9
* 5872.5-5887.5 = 1.3 AA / 18.7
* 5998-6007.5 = 0.7 AA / 18.8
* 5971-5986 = -0.2 AA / 20.6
